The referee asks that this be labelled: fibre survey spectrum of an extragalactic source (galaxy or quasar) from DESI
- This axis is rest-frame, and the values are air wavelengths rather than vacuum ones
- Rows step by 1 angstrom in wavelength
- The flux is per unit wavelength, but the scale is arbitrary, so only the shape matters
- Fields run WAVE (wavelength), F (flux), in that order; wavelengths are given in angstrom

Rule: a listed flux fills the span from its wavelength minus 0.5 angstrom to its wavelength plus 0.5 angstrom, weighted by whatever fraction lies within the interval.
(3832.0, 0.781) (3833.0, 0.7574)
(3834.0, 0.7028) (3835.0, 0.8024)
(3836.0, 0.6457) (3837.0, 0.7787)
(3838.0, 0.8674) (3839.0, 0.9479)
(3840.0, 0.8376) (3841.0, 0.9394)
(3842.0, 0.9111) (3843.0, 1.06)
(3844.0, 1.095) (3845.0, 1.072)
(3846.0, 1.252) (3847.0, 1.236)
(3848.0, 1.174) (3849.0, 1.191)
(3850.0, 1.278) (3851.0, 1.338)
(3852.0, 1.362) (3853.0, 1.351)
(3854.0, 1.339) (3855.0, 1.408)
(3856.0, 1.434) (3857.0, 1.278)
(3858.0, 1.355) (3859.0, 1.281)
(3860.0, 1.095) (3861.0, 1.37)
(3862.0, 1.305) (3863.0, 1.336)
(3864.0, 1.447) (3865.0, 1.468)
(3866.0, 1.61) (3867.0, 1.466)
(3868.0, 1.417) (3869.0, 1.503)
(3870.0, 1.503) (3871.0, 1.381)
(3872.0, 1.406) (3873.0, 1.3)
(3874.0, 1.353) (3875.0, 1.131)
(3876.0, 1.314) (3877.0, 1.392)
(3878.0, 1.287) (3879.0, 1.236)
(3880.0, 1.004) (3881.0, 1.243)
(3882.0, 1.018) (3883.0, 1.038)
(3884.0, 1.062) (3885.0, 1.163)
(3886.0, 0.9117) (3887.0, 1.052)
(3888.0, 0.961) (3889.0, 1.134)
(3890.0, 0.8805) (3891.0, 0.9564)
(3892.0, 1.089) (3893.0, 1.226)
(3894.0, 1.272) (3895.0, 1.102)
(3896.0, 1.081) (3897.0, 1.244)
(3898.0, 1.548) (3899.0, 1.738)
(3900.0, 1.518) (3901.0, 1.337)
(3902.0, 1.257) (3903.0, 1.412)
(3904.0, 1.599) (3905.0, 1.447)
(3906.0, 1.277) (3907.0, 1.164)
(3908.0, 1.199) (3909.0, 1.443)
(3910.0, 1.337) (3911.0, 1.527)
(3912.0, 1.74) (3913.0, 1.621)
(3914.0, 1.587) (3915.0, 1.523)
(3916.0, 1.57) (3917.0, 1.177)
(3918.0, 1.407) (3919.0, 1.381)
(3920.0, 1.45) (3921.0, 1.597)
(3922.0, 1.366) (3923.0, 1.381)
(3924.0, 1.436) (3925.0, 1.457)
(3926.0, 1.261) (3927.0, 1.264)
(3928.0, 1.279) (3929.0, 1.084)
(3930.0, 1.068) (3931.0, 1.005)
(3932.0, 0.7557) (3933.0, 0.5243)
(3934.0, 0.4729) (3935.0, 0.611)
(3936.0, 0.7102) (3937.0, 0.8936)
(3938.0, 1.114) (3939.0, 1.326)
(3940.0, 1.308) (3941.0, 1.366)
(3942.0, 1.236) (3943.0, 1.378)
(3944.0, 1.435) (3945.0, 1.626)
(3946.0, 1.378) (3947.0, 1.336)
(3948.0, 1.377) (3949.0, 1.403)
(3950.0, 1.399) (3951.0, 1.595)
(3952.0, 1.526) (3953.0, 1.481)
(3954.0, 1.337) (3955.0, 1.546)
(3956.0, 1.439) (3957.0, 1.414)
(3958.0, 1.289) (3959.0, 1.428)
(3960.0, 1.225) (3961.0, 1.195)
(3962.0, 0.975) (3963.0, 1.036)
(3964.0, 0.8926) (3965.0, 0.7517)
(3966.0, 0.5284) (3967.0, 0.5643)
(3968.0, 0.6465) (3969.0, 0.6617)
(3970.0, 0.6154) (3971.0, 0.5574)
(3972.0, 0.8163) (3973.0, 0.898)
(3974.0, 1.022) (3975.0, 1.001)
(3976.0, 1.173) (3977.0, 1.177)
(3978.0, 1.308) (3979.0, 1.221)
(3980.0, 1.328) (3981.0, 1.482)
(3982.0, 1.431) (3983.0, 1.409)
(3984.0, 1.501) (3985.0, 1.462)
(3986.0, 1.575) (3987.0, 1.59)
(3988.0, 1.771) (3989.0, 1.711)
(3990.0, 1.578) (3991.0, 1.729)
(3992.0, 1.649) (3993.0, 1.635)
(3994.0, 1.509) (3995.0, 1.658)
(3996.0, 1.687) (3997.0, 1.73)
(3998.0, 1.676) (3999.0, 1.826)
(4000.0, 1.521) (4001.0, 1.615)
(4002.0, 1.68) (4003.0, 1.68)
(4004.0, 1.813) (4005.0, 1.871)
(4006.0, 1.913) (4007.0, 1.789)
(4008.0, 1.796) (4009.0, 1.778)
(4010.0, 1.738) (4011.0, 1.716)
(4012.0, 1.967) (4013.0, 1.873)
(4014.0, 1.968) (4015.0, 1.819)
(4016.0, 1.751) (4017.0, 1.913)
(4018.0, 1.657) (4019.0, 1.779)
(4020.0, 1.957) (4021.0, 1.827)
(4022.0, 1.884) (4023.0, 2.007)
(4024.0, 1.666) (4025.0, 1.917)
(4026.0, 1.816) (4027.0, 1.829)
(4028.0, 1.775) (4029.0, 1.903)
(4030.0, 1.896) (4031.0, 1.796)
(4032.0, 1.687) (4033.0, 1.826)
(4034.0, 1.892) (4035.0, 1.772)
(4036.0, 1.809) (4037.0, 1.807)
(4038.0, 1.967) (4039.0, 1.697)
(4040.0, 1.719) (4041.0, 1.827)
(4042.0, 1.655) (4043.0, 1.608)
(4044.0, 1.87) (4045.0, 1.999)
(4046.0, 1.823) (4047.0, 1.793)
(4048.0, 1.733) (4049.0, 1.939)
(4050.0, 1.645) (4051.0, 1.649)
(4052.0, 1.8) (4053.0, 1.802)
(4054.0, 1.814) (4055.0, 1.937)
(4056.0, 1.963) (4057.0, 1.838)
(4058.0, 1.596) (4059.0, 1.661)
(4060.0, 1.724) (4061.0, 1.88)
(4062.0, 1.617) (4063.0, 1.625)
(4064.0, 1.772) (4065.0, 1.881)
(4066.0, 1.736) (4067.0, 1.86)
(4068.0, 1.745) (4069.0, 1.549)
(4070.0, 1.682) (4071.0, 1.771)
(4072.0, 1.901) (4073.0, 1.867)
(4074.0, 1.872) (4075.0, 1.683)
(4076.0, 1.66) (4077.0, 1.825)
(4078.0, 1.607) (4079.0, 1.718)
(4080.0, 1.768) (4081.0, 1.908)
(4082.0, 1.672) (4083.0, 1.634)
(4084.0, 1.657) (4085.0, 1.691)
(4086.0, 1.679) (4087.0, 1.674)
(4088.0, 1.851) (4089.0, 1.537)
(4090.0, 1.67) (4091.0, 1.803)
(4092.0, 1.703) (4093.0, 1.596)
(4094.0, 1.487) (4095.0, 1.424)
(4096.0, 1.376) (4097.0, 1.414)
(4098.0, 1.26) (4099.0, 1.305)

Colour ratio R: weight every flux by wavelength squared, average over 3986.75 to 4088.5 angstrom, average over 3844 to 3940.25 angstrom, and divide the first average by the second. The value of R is 1.51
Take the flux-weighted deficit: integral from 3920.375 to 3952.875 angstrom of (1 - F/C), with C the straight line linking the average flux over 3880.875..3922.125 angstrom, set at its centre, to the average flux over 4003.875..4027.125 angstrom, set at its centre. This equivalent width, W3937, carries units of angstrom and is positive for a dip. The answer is 5.4 angstrom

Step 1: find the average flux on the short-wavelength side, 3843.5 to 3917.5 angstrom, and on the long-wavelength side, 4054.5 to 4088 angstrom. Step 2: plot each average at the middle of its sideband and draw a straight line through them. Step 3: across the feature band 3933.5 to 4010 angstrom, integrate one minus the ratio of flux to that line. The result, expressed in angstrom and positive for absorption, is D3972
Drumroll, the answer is 9.5 angstrom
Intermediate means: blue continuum 1.3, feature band 1.33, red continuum 1.75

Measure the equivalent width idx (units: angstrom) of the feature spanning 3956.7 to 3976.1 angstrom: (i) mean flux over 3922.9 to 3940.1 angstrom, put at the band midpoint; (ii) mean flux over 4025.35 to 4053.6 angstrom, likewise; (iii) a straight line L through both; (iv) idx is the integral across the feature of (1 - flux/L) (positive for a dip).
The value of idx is 5.4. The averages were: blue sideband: 1.04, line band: 0.925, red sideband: 1.8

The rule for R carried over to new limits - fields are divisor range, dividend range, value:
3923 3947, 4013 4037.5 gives 1.68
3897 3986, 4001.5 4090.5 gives 1.51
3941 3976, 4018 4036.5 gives 1.65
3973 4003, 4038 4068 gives 1.22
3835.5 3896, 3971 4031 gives 1.46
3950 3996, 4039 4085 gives 1.46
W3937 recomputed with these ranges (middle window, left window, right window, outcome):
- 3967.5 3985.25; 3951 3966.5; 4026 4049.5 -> 3.5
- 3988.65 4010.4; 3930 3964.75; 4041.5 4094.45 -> -4.1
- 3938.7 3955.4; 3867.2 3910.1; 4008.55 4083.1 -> 0.5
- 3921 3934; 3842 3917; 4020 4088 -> 2.5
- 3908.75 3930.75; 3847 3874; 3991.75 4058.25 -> 1.6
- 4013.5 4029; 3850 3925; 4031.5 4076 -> -1.4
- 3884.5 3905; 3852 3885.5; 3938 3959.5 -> 1.7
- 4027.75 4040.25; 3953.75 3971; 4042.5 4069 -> -1.7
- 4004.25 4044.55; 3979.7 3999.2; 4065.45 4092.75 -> -4.2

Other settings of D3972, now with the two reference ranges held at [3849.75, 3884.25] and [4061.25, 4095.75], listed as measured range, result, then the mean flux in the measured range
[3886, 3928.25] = 1.8 angstrom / 1.34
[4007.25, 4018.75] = -1.6 angstrom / 1.81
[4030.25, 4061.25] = -2.7 angstrom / 1.79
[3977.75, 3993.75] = 0.1 angstrom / 1.53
